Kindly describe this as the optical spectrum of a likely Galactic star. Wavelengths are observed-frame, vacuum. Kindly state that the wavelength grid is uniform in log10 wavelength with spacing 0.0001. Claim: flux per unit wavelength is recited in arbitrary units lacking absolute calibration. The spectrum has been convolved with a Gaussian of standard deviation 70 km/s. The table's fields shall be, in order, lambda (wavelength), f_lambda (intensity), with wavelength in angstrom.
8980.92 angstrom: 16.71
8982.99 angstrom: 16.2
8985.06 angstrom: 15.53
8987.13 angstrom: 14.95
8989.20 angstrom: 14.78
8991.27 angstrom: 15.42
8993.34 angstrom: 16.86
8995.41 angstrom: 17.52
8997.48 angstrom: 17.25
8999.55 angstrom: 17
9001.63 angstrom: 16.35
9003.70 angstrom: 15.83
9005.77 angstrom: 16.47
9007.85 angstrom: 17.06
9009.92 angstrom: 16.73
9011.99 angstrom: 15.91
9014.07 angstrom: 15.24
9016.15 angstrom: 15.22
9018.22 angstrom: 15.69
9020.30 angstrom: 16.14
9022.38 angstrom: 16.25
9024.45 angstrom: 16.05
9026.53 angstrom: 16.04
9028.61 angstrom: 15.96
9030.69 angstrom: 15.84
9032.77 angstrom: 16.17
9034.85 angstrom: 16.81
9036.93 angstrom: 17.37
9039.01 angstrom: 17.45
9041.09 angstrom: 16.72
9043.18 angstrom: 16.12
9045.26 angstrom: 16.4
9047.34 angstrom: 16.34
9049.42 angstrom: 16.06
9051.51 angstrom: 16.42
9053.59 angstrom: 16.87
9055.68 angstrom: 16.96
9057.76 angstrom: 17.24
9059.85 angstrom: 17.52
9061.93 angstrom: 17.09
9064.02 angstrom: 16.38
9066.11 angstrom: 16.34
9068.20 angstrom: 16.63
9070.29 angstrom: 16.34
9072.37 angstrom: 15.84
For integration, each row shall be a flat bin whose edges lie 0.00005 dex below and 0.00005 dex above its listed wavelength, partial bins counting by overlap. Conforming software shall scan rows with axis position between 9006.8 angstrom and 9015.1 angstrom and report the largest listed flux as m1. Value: 17.06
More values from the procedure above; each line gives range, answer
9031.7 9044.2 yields 17.45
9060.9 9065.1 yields 17.09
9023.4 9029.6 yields 16.05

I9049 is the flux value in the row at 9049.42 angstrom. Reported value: 16.06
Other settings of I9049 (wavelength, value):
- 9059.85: 17.52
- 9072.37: 15.84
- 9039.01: 17.45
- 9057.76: 17.24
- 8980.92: 16.71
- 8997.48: 17.25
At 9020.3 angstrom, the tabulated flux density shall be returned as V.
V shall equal 16.14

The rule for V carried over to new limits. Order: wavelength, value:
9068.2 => 16.63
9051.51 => 16.42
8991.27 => 15.42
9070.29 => 16.34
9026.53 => 16.04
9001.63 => 16.35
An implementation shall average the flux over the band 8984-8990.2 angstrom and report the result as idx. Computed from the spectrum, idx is 15.1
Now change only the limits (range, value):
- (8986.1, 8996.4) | 15.9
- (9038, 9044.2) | 16.7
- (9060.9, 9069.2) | 16.6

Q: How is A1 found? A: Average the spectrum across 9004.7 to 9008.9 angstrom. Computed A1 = 16.8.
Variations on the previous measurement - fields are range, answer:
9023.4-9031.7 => 16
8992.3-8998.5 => 17.2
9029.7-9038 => 16.6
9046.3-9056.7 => 16.5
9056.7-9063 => 17.3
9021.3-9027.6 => 16.1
